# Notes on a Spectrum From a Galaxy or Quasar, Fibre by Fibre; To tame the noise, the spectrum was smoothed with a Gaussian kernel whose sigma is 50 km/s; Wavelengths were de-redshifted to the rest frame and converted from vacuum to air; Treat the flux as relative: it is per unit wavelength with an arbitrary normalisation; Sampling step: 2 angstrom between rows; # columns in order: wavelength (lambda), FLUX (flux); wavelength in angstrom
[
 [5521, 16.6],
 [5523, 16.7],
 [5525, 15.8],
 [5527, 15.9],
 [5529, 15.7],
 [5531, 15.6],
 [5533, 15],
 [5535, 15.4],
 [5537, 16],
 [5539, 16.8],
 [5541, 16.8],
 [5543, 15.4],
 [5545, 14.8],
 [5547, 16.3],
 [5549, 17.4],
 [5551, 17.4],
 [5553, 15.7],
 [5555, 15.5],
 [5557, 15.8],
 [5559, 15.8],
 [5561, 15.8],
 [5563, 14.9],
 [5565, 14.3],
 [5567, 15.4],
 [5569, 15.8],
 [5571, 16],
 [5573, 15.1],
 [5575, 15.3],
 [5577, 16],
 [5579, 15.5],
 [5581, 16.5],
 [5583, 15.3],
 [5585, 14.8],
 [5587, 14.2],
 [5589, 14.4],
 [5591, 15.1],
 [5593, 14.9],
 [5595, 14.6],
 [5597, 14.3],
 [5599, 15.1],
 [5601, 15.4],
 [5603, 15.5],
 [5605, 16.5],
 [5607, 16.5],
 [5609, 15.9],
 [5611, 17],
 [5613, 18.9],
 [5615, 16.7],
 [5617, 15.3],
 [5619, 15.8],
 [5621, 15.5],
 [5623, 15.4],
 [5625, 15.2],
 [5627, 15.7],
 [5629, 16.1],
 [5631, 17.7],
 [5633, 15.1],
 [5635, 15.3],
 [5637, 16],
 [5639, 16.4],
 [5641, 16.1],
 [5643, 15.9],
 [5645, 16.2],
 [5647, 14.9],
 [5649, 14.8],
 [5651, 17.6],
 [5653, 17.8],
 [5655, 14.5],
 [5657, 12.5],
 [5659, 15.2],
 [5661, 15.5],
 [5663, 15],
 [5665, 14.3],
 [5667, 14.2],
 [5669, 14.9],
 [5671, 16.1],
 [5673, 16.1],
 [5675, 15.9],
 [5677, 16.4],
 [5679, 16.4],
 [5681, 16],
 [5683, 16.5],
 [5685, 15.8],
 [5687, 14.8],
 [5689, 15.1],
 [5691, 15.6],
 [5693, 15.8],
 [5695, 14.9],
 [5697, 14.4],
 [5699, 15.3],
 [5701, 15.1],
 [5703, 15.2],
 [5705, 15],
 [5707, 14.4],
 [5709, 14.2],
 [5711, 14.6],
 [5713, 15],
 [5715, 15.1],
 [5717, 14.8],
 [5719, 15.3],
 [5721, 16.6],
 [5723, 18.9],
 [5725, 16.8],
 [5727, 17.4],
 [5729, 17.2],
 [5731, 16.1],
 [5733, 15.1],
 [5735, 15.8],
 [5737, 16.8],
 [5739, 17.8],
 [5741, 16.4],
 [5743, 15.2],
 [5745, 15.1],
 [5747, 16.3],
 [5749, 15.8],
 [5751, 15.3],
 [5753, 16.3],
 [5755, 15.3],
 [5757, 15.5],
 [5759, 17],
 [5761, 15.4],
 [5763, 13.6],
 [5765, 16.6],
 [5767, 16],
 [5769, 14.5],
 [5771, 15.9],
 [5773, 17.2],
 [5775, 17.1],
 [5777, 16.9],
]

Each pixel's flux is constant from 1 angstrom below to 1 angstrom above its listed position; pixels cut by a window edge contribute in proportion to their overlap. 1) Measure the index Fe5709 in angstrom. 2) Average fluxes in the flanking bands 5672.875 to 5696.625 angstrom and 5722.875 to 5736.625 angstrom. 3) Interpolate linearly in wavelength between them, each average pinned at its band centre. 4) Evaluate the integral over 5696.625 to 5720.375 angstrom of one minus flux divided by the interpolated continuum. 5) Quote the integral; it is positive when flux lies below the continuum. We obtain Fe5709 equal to 1.9 angstrom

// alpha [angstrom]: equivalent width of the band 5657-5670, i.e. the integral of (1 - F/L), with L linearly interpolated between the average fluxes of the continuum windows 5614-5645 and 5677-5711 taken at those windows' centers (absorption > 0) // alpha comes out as 0.8 angstrom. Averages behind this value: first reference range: 15.9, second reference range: 15.3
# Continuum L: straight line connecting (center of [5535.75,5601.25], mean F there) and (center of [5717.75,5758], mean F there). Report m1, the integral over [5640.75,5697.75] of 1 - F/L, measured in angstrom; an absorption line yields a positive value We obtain 1.66 angstrom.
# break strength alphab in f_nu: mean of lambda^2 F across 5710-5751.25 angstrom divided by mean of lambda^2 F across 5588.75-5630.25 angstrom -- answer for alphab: 1.1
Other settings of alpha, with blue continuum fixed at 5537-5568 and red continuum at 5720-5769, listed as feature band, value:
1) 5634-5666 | 1.0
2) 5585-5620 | 0.7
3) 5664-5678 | 0.5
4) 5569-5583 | 0.2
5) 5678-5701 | 0.8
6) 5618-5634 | 0.2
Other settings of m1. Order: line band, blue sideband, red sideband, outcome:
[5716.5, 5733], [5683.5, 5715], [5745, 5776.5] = -1.3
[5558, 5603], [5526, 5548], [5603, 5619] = 2.8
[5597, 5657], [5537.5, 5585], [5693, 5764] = -0.7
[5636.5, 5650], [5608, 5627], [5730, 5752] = 0.3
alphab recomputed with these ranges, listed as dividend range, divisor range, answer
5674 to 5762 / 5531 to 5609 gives 1.07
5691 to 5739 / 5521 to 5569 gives 1.05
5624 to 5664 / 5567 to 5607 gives 1.04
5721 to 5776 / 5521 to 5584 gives 1.10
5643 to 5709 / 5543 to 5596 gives 1.03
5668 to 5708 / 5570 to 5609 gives 1.05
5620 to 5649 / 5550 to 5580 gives 1.04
